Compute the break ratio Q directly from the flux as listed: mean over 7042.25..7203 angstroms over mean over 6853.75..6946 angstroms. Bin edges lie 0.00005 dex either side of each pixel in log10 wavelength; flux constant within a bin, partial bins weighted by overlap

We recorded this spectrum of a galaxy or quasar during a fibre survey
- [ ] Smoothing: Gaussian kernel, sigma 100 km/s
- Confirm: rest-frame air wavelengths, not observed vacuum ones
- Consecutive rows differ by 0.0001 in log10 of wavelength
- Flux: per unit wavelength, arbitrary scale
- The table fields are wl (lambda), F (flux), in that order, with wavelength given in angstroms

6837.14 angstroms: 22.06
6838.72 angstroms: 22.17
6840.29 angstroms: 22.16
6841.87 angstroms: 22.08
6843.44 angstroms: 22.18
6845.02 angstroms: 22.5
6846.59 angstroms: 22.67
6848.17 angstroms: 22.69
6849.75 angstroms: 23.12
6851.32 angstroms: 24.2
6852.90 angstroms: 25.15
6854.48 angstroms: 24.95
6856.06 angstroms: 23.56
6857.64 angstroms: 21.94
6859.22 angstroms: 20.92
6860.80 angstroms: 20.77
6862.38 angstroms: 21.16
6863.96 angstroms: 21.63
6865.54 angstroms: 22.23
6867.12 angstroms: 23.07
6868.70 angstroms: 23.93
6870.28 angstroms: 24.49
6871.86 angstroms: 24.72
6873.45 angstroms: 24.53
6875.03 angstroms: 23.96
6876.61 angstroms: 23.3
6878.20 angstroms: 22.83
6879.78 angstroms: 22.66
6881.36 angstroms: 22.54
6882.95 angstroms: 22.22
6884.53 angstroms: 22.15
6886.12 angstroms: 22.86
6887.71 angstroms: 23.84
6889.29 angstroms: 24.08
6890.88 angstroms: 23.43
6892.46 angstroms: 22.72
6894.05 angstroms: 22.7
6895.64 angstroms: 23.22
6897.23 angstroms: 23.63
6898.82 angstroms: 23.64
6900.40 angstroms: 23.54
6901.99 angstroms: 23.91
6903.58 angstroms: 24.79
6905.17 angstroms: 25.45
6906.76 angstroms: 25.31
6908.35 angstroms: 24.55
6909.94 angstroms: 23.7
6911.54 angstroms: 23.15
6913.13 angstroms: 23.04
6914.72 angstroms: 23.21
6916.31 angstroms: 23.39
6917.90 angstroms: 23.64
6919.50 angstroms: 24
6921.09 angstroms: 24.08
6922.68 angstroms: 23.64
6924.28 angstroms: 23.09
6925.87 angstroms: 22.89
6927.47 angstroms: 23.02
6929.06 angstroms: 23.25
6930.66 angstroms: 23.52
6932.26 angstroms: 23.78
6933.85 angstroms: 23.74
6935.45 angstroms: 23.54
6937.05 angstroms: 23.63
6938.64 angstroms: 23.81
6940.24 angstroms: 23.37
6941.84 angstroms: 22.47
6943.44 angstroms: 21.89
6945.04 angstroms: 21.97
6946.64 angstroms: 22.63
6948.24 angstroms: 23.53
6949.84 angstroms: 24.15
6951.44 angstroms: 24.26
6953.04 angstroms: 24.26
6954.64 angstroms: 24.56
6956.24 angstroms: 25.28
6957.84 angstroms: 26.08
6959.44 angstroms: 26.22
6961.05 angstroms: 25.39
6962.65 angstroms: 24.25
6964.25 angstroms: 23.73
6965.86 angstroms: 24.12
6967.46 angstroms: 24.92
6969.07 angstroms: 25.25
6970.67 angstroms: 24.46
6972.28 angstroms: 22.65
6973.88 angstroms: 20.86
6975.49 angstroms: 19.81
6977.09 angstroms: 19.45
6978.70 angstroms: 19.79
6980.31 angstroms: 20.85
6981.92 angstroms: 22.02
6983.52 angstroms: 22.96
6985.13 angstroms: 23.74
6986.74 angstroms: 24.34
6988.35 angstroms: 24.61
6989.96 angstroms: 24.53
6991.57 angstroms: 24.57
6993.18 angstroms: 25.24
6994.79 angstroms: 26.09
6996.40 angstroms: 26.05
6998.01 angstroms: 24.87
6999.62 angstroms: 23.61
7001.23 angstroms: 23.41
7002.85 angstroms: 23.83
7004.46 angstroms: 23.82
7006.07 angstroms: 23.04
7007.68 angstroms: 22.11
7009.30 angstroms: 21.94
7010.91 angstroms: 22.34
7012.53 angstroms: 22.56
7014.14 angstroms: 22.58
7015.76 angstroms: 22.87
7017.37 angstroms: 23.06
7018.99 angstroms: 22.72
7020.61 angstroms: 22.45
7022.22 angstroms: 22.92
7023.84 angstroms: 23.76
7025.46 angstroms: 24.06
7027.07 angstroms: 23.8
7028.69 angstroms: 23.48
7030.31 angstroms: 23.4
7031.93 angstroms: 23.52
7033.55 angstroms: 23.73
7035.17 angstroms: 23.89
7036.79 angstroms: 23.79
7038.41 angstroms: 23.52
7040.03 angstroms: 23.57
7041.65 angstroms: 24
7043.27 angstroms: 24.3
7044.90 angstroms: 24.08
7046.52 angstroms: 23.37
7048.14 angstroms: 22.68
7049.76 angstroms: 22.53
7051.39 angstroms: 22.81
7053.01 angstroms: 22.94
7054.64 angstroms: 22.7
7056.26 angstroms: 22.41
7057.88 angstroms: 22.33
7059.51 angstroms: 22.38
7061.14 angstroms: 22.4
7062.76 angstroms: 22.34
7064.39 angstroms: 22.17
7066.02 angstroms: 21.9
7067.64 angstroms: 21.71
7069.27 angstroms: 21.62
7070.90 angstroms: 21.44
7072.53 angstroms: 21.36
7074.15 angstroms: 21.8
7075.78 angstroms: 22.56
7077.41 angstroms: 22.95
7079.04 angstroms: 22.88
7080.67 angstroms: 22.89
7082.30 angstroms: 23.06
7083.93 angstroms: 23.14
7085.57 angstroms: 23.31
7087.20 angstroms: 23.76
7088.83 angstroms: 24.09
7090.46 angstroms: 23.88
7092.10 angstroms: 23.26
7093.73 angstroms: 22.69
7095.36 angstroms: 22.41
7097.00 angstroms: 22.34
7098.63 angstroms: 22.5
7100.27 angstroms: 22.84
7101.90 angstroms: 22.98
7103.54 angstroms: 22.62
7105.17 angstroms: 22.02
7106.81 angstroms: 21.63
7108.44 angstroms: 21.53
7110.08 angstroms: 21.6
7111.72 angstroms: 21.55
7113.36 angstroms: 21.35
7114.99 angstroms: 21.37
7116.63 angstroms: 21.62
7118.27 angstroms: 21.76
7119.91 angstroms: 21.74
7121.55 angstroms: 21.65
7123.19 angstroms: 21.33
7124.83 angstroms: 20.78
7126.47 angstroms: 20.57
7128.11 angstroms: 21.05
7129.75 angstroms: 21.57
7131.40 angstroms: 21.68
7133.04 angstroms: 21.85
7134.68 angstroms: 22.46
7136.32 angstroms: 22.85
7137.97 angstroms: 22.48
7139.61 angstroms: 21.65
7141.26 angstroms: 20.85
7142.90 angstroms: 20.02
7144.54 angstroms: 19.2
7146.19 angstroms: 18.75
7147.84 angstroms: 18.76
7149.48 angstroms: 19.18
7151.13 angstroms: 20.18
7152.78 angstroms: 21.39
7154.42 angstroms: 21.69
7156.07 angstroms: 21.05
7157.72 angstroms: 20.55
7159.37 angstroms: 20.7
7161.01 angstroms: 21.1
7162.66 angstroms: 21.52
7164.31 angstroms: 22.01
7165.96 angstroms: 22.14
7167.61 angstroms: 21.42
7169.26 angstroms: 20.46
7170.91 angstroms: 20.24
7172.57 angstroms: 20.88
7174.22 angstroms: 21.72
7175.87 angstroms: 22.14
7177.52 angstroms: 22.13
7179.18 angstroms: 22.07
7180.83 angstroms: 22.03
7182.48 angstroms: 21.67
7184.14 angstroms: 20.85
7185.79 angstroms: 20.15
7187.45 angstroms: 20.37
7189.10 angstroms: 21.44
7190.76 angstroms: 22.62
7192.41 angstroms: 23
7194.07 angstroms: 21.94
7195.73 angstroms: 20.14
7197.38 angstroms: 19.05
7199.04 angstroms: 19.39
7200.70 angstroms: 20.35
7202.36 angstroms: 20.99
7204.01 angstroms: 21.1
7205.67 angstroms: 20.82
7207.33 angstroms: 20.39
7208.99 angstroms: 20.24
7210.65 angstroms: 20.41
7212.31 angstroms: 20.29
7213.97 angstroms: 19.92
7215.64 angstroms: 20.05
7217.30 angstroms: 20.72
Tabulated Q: 0.9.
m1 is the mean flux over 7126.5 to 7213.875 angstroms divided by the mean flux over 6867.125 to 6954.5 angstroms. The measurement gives 0.89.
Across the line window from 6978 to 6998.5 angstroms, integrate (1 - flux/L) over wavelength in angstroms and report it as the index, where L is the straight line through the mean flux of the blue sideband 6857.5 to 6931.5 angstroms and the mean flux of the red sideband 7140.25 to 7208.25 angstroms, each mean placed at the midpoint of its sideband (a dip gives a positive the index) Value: -1.22 angstroms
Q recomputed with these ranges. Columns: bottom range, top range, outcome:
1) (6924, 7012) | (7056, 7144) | 0.94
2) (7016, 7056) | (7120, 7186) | 0.90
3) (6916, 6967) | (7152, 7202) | 0.89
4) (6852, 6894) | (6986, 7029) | 1.03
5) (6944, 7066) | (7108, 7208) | 0.90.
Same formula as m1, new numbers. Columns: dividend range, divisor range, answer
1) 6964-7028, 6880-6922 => 0.99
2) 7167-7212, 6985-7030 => 0.89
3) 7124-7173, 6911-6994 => 0.89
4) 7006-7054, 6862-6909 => 0.99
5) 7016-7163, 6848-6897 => 0.96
